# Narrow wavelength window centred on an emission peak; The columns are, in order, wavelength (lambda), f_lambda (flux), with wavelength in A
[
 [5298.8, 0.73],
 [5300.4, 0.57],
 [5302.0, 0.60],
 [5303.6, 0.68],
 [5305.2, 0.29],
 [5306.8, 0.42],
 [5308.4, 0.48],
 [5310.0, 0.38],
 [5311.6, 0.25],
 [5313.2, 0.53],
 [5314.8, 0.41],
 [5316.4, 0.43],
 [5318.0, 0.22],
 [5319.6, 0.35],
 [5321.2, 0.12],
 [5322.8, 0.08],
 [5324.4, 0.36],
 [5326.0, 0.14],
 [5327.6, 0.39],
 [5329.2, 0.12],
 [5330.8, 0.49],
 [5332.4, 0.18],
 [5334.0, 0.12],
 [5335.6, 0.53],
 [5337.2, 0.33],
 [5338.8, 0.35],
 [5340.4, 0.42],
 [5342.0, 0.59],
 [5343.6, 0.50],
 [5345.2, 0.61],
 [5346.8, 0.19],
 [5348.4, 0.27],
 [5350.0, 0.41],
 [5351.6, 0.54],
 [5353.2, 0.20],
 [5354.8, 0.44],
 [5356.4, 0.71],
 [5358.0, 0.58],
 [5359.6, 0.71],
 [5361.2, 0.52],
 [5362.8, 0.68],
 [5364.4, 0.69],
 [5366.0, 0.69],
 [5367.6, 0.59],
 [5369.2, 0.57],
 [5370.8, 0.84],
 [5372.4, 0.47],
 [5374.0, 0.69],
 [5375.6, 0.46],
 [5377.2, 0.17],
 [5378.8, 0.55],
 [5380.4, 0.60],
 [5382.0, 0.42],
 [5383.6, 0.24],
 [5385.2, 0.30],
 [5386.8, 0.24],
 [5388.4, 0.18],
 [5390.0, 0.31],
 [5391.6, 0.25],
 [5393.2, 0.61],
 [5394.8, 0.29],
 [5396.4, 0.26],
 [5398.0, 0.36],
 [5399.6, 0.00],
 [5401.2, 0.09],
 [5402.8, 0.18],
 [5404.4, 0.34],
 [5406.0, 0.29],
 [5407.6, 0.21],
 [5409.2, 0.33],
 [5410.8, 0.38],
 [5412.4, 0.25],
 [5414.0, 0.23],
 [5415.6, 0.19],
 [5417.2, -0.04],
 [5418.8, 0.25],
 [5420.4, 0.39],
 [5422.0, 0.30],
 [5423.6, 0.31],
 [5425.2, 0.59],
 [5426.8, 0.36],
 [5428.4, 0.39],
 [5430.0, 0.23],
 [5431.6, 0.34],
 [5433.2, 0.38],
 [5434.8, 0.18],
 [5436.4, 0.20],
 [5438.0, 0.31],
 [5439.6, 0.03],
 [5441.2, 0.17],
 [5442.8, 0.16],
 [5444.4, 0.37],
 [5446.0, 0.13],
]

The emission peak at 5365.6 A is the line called C III]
